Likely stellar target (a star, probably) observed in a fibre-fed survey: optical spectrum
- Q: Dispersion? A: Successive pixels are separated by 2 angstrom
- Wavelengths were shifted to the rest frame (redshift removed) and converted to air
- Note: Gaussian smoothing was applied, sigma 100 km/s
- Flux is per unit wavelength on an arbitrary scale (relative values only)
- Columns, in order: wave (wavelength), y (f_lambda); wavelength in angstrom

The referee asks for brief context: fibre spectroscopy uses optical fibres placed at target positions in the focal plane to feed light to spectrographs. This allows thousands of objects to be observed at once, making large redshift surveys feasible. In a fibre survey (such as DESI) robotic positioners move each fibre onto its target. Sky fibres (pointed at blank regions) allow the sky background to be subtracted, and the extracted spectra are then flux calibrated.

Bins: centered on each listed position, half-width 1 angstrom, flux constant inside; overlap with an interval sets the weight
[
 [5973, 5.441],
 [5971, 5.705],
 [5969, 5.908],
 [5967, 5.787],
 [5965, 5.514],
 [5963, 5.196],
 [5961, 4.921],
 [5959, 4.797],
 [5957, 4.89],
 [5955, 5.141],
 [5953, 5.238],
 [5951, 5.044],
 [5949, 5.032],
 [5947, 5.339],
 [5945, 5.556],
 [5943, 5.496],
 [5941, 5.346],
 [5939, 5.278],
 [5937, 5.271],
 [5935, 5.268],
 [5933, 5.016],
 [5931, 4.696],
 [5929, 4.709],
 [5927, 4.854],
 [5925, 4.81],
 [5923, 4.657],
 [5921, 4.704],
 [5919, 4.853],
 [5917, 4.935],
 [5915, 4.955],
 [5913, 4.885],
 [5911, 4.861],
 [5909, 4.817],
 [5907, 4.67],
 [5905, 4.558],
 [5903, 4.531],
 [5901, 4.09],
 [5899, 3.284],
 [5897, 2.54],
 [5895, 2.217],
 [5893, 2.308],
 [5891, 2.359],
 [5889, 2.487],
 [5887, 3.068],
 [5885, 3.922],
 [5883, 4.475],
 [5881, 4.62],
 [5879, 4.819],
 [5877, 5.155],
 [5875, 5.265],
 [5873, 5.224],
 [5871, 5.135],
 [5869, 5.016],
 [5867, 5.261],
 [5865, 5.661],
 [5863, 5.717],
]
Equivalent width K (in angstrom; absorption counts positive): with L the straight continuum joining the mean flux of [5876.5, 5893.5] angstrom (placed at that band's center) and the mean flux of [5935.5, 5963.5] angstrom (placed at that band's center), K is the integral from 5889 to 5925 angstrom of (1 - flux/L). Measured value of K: 1.6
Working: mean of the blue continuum 3.69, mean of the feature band 4.05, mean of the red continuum 5.18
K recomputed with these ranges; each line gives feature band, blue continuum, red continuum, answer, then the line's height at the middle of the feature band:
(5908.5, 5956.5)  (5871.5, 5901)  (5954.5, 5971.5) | -3.7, 4.68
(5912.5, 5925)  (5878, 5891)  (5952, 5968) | -1.2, 4.42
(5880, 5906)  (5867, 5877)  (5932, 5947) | 9.0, 5.22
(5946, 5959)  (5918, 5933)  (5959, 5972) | 0.3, 5.23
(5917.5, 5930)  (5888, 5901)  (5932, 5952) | -1.5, 4.26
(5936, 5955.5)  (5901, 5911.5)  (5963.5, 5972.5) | 0.1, 5.3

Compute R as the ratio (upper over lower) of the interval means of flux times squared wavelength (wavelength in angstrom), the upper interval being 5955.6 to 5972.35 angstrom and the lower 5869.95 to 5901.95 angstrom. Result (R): 1.44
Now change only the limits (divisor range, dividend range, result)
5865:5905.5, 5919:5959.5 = 1.27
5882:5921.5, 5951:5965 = 1.32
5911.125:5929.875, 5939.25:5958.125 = 1.10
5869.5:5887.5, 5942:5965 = 1.13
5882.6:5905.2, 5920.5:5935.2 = 1.50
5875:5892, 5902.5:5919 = 1.23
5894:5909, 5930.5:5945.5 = 1.41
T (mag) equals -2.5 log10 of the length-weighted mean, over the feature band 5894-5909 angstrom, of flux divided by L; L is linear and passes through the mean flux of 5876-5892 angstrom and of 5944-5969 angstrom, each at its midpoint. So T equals 0.12 mag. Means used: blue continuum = 3.86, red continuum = 5.23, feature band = 3.77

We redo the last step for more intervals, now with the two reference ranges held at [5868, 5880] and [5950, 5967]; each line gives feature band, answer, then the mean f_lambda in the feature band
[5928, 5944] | 0.00 mag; 5.13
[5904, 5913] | 0.08 mag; 4.74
